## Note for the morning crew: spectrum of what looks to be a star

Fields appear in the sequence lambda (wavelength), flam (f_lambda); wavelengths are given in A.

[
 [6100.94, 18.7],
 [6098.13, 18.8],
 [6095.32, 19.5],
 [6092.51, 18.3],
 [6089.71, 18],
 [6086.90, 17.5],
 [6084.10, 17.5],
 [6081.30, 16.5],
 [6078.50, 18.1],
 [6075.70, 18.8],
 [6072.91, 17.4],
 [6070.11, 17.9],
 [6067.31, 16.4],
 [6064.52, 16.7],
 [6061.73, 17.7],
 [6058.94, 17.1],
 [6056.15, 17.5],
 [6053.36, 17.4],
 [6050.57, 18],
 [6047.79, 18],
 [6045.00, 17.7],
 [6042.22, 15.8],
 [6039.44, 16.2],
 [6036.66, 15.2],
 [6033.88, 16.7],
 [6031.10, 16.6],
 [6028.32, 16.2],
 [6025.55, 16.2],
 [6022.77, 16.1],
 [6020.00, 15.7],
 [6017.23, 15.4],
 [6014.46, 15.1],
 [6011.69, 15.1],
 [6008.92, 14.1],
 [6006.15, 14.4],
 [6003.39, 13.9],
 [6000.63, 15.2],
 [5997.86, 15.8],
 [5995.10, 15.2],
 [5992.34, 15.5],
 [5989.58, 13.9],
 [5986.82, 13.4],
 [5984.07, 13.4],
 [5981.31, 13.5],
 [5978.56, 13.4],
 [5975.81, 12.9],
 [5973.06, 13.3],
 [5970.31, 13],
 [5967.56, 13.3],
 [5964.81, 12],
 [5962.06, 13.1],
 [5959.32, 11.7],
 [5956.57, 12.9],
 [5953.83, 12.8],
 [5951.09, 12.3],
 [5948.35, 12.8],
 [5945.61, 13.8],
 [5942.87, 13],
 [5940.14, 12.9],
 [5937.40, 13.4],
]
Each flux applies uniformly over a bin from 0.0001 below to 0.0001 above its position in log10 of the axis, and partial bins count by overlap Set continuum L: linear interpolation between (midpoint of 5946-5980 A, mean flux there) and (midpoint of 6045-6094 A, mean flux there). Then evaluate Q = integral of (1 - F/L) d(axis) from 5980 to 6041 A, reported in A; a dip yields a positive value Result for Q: -0.8 A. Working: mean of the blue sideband 12.8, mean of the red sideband 17.6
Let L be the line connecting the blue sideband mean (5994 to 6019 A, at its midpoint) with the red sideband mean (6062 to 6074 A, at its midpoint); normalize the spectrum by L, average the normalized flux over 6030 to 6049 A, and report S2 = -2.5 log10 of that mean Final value -0.031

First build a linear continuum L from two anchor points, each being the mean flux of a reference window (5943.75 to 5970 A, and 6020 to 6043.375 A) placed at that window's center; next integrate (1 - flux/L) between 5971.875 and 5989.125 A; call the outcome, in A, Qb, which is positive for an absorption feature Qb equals 0.58 A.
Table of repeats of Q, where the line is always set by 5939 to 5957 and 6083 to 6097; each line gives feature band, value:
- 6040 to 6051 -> -0.5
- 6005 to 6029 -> 0.2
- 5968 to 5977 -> 0.5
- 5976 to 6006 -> 0.5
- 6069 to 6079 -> -0.3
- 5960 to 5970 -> 0.6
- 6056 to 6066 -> -0.1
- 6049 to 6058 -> -0.4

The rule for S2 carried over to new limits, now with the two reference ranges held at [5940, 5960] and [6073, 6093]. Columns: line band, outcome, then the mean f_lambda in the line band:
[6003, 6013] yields 0.04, 14.4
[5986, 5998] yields -0.02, 14.7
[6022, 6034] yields -0.04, 16.3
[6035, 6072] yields -0.02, 17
